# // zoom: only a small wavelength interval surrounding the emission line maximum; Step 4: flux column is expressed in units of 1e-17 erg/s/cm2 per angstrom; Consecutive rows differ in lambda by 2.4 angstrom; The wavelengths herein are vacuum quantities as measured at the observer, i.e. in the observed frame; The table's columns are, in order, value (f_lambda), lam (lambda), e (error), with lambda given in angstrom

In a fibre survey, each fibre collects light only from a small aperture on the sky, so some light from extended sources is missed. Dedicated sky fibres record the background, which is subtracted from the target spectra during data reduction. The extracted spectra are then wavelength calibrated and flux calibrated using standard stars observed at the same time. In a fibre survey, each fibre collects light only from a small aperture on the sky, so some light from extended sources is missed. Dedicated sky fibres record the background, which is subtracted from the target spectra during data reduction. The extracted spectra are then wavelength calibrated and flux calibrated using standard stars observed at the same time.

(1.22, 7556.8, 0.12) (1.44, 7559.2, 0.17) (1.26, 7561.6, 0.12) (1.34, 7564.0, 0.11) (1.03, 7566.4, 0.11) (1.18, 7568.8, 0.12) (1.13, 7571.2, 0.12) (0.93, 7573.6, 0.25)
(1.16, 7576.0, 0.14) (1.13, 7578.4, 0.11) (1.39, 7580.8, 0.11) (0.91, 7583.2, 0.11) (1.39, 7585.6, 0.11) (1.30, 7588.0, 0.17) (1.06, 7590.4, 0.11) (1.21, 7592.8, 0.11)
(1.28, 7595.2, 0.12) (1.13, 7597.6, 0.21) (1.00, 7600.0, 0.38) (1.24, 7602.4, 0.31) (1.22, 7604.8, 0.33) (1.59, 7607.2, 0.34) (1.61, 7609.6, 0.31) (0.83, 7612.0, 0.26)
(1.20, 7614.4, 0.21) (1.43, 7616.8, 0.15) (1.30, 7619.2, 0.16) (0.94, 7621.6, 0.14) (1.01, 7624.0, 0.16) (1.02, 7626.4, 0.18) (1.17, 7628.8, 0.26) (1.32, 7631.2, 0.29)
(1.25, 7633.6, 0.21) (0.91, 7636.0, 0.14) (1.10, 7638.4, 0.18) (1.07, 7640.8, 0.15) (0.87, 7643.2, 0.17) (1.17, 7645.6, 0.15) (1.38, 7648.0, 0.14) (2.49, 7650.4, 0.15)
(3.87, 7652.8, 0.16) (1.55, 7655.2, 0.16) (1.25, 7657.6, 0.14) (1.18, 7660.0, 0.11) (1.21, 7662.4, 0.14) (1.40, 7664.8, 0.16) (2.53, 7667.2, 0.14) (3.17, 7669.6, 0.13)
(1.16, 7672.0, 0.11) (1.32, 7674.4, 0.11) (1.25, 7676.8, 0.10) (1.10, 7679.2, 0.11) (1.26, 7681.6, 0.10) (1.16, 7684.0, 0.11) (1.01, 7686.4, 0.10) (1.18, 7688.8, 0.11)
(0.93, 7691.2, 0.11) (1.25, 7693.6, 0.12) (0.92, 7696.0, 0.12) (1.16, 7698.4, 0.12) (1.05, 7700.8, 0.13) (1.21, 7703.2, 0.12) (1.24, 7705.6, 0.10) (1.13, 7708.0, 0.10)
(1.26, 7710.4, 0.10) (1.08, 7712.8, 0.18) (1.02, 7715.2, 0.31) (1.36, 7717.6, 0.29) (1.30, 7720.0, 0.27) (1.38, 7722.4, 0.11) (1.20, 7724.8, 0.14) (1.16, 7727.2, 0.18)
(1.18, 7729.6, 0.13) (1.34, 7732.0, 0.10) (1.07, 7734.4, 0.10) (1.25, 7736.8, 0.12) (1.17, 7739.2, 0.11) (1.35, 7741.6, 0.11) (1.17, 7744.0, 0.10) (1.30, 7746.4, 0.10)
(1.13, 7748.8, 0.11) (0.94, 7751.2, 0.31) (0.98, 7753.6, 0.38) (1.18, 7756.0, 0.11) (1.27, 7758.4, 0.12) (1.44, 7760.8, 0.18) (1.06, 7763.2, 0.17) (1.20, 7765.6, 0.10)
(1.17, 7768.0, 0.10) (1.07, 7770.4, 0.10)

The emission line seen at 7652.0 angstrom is [S II] 6716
